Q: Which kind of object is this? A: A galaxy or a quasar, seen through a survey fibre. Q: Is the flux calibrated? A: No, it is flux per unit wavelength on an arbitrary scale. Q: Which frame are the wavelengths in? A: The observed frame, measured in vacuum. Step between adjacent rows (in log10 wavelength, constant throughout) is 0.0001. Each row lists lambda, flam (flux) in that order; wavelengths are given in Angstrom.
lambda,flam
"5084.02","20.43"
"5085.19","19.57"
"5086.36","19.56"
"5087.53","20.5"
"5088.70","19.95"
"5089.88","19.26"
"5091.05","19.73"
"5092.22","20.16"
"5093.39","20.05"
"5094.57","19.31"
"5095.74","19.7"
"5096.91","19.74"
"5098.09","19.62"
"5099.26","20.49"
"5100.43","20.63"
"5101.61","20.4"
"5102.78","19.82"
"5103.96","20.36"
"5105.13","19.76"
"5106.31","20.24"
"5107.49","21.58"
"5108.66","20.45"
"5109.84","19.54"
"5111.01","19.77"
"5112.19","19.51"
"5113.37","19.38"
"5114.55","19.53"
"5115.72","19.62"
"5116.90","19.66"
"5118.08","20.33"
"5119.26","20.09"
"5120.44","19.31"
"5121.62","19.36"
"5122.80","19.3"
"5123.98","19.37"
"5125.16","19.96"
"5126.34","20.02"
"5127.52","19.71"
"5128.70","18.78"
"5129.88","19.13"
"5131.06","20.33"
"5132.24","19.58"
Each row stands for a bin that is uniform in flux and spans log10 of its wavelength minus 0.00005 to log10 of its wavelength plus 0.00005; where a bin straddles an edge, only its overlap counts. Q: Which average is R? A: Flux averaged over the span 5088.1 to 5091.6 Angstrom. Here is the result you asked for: 19.6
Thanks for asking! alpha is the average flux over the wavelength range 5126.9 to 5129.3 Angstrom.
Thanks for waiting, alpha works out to 19.3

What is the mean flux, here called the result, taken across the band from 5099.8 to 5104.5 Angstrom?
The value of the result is 20.3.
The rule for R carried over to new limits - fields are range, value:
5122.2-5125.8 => 19.5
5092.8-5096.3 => 19.7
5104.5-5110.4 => 20.3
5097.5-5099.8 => 20.1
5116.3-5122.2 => 19.7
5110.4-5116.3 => 19.6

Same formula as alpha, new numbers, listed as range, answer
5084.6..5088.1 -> 19.9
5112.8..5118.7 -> 19.7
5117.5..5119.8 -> 20.2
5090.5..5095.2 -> 19.8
